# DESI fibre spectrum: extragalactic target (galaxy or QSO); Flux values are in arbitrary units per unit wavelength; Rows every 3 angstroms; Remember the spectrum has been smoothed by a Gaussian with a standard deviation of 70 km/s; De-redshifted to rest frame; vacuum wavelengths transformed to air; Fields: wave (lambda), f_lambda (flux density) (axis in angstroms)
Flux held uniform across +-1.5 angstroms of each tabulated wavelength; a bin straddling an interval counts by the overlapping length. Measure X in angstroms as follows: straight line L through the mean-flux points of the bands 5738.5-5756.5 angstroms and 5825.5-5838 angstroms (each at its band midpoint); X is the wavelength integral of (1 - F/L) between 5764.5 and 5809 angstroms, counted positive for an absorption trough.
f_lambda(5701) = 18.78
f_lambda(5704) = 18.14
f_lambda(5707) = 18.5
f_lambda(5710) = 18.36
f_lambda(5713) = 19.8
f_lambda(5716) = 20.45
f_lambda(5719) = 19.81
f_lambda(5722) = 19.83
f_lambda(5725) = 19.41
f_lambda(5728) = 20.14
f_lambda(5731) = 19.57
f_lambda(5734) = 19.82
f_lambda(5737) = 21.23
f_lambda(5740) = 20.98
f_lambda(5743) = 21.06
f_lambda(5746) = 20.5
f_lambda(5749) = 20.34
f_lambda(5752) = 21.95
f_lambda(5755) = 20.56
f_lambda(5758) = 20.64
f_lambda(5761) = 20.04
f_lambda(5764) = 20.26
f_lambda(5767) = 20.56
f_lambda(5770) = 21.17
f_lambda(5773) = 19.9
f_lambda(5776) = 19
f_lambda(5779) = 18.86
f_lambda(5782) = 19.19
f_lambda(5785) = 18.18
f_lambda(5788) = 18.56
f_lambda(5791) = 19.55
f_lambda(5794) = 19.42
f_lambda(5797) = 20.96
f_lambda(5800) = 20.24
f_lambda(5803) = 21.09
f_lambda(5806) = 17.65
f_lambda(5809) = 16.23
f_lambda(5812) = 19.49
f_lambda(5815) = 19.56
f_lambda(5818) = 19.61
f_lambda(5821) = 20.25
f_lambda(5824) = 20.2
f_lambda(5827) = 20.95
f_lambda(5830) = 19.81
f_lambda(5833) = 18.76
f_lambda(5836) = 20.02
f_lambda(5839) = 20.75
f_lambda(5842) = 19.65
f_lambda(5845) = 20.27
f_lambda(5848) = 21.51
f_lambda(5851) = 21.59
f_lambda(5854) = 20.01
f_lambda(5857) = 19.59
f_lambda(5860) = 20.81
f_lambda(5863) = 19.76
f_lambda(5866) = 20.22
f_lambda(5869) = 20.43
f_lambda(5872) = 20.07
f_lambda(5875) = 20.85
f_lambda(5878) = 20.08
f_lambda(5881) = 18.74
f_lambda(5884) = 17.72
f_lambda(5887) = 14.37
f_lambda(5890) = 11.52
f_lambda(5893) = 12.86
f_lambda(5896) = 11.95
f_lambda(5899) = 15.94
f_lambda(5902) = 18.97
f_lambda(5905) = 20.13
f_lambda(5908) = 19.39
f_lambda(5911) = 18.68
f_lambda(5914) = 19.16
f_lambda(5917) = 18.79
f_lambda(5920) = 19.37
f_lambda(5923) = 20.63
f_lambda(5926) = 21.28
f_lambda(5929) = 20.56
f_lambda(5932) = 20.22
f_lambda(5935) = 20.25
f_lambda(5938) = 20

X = 2.1 angstroms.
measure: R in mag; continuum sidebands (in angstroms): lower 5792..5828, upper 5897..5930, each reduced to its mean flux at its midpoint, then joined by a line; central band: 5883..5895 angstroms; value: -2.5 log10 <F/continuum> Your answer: 0.359 mag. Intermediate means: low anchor 19.6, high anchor 19.2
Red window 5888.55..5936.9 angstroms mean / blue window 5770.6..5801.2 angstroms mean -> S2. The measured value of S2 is 0.9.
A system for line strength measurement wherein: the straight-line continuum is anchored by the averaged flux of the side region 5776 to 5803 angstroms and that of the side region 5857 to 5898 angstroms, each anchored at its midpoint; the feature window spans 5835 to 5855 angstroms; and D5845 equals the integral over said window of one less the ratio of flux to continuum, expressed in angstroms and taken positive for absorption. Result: -2.4 angstroms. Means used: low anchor 19.4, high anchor 17.7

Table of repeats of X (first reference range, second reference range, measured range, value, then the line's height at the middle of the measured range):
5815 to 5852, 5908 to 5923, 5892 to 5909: 2.5 angstroms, 19.4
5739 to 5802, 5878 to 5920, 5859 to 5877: -2.6 angstroms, 17.7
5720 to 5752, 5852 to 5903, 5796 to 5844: -2.0 angstroms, 18.9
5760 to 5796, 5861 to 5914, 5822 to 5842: -1.4 angstroms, 18.7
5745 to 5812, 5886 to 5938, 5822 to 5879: -4.5 angstroms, 18.8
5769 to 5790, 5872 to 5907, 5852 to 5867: -2.3 angstroms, 17.5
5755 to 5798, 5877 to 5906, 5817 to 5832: -1.6 angstroms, 18.2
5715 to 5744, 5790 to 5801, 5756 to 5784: 0.3 angstroms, 20.1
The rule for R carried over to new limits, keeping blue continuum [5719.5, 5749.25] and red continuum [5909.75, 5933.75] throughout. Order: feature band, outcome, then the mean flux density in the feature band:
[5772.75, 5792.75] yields 0.07 mag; 19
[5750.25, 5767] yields -0.02 mag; 20.7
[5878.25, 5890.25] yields 0.21 mag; 16.5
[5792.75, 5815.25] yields 0.04 mag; 19.3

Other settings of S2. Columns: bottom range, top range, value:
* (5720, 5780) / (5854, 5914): 0.89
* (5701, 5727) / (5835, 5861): 1.06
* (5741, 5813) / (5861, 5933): 0.93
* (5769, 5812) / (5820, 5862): 1.05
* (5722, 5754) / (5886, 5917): 0.80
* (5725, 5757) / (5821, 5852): 0.99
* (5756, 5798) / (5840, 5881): 1.03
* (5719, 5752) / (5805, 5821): 0.92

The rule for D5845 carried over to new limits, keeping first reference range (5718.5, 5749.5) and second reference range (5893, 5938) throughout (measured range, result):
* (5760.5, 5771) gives -0.3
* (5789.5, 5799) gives -0.1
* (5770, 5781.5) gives 0.2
